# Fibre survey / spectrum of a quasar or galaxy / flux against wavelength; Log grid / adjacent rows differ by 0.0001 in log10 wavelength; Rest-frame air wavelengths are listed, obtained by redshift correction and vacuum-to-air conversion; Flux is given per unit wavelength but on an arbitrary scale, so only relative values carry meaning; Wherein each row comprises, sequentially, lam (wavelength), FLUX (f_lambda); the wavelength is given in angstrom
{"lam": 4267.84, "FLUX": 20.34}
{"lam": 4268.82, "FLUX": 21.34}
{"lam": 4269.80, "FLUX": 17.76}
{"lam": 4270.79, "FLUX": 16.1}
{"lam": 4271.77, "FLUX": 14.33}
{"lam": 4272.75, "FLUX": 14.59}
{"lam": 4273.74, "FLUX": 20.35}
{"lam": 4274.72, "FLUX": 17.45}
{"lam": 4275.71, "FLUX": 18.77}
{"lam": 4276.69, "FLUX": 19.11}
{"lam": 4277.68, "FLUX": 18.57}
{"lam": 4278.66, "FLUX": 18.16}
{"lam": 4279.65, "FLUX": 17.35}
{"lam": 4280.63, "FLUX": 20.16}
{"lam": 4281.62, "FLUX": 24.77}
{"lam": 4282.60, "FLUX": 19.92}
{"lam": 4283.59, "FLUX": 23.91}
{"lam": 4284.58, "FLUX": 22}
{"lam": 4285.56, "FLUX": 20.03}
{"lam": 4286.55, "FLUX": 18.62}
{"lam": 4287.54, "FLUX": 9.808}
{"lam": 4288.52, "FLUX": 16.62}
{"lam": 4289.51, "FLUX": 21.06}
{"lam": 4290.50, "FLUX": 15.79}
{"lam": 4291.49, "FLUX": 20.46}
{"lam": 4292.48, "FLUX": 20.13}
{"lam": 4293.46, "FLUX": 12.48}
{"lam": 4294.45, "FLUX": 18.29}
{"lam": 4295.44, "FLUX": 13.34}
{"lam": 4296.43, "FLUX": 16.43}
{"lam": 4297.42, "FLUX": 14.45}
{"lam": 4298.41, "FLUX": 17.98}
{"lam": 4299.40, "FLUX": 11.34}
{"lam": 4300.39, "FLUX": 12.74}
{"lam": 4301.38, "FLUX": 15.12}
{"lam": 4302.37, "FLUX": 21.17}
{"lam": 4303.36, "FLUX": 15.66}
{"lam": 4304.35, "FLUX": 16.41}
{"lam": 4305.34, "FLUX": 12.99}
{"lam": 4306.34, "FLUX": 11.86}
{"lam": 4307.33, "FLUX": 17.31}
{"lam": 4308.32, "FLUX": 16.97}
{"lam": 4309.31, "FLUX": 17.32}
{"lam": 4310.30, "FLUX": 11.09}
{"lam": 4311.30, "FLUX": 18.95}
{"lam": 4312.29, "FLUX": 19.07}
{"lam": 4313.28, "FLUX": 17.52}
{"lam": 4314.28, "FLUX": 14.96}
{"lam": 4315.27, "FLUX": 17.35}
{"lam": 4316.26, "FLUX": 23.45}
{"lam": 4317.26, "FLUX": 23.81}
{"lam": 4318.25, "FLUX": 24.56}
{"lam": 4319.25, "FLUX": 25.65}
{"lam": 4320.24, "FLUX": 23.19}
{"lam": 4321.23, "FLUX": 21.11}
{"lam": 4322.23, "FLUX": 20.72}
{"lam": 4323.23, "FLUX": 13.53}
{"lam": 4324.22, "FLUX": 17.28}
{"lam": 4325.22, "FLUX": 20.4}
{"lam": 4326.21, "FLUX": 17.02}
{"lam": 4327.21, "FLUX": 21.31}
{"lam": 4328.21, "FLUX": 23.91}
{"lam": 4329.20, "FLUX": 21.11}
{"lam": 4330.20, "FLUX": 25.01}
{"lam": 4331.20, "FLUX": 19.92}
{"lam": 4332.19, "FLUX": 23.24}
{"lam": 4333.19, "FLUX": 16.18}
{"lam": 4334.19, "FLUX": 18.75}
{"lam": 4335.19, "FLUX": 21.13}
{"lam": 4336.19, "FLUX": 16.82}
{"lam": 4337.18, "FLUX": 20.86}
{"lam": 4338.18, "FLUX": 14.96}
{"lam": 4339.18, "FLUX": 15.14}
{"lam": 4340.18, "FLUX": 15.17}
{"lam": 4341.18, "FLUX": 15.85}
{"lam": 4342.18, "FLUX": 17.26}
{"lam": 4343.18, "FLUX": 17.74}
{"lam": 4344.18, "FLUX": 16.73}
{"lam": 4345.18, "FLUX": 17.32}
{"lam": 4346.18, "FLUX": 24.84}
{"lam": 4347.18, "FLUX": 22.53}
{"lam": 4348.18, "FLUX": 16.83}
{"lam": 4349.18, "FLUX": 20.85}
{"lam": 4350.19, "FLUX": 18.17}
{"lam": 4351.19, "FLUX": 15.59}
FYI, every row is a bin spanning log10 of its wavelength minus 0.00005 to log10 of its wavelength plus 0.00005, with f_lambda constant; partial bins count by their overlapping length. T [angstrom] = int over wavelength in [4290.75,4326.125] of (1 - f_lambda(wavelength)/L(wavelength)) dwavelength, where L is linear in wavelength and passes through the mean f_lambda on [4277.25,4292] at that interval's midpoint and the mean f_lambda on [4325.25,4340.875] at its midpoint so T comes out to 3.1 angstrom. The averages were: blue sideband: 19.2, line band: 17.6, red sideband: 19.4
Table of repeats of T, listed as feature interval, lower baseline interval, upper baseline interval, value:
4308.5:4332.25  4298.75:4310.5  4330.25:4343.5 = -4.7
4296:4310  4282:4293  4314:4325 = 3.0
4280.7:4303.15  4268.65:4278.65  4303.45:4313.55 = -1.0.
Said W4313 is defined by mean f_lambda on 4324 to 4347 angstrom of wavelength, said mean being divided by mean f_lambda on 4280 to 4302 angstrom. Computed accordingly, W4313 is 1.1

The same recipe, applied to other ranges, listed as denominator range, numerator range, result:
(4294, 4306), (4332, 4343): 1.14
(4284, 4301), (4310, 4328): 1.18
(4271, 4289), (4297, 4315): 0.85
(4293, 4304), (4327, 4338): 1.34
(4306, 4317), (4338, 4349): 1.04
